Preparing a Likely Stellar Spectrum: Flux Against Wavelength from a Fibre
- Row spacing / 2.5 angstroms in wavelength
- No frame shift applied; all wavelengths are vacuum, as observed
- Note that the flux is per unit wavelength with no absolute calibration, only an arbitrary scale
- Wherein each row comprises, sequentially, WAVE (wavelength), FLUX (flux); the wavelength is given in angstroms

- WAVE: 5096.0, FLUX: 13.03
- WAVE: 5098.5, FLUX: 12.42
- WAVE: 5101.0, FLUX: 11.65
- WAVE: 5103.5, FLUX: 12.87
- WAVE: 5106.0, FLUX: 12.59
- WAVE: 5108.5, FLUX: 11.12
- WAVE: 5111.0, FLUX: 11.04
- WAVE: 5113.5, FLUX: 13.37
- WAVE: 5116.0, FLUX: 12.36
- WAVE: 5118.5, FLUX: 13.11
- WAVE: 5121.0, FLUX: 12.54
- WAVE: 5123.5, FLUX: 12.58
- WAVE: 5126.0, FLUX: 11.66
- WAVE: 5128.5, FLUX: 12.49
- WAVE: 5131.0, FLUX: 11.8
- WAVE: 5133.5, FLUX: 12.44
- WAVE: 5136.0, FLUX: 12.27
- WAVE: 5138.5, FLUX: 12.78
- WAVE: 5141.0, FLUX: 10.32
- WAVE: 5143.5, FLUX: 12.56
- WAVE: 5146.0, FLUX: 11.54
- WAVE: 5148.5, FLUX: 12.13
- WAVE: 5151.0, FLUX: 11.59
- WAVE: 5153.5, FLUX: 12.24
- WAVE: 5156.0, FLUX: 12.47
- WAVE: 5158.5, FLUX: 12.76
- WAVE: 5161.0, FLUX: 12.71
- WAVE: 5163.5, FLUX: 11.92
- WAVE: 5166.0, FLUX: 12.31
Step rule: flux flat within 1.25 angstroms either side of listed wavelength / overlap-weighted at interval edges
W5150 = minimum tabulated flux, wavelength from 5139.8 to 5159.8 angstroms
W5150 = 10.32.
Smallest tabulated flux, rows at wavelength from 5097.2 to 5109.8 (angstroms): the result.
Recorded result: 11.12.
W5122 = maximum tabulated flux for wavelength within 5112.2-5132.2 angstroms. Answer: 13.37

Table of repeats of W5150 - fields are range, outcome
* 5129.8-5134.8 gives 11.8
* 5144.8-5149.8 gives 11.54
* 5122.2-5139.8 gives 11.66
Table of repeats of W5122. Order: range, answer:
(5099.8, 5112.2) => 12.87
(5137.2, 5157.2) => 12.78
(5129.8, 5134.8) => 12.44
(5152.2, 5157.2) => 12.47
